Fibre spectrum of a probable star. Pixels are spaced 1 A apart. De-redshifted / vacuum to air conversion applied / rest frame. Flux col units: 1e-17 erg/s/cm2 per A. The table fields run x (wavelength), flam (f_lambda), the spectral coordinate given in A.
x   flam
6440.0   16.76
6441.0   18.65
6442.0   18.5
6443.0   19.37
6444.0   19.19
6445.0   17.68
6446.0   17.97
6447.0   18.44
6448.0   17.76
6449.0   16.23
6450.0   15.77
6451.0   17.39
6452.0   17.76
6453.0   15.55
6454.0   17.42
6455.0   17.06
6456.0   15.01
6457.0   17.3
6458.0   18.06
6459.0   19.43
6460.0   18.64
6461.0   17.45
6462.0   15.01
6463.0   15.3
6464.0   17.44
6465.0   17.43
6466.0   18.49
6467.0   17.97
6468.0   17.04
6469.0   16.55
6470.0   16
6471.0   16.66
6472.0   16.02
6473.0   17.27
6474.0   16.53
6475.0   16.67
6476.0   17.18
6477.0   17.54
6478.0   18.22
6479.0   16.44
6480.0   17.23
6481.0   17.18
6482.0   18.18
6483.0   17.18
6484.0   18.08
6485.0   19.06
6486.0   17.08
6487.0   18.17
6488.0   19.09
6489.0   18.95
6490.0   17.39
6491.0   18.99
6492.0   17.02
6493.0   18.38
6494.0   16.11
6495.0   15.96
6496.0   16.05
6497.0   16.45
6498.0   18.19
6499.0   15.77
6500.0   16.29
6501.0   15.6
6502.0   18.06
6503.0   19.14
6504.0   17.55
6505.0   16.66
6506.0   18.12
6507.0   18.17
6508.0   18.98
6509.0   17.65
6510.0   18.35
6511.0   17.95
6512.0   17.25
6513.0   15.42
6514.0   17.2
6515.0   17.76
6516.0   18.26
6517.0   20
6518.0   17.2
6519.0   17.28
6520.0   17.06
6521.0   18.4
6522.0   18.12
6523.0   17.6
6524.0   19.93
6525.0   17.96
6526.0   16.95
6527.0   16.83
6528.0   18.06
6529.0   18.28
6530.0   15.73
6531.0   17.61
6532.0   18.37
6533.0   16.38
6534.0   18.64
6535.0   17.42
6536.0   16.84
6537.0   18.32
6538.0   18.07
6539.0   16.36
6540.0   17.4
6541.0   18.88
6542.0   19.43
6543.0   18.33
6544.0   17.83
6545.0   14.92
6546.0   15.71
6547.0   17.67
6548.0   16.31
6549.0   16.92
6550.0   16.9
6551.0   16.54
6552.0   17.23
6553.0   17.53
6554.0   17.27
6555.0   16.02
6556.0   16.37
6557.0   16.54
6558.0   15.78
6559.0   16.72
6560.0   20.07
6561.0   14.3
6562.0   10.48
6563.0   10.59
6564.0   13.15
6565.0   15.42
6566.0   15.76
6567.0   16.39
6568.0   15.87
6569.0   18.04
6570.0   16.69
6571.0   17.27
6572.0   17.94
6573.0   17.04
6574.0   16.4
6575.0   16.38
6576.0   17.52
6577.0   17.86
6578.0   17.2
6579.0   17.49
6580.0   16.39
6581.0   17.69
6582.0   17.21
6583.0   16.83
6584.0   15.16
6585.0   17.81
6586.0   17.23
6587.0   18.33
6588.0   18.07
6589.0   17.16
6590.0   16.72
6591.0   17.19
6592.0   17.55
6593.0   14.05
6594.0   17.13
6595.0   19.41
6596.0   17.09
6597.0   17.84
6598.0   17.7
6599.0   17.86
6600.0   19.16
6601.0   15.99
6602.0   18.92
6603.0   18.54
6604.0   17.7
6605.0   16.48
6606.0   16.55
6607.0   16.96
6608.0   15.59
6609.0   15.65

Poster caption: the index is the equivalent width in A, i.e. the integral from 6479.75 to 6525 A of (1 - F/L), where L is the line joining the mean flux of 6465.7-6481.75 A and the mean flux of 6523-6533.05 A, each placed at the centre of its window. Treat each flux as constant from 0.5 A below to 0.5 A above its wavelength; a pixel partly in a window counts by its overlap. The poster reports -0.7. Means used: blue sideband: 17.1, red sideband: 17.7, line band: 17.7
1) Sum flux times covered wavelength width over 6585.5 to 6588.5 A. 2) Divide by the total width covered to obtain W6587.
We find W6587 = 17.9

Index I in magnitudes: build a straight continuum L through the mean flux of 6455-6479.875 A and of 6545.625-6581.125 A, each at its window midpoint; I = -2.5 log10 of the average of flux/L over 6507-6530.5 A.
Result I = -0.07 mag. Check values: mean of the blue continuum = 17.1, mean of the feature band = 17.8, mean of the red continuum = 16.4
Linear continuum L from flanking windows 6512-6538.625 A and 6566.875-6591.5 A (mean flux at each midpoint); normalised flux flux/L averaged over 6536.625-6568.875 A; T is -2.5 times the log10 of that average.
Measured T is 0.06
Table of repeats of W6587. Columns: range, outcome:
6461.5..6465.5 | 16.3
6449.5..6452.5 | 17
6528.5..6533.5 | 17.3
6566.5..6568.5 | 16.1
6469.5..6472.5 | 16.2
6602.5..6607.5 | 17.2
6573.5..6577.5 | 17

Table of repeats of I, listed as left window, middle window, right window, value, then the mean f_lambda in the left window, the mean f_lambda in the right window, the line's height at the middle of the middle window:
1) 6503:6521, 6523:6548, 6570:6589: 0.00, 17.8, 17.2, 17.6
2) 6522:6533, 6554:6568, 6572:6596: 0.14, 17.7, 17.1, 17.4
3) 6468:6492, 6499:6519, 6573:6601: -0.01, 17.4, 17.2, 17.4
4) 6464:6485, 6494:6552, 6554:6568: -0.08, 17.2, 15.3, 16.2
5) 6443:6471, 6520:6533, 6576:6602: -0.03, 17.3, 17.3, 17.3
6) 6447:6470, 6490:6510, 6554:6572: -0.05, 17.1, 15.7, 16.6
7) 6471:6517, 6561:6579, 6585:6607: 0.10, 17.5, 17.5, 17.5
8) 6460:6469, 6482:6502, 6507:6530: 0.00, 17.1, 17.8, 17.4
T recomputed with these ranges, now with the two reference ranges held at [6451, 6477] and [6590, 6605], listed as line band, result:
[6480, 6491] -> -0.06 mag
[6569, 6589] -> 0.02 mag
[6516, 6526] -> -0.05 mag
